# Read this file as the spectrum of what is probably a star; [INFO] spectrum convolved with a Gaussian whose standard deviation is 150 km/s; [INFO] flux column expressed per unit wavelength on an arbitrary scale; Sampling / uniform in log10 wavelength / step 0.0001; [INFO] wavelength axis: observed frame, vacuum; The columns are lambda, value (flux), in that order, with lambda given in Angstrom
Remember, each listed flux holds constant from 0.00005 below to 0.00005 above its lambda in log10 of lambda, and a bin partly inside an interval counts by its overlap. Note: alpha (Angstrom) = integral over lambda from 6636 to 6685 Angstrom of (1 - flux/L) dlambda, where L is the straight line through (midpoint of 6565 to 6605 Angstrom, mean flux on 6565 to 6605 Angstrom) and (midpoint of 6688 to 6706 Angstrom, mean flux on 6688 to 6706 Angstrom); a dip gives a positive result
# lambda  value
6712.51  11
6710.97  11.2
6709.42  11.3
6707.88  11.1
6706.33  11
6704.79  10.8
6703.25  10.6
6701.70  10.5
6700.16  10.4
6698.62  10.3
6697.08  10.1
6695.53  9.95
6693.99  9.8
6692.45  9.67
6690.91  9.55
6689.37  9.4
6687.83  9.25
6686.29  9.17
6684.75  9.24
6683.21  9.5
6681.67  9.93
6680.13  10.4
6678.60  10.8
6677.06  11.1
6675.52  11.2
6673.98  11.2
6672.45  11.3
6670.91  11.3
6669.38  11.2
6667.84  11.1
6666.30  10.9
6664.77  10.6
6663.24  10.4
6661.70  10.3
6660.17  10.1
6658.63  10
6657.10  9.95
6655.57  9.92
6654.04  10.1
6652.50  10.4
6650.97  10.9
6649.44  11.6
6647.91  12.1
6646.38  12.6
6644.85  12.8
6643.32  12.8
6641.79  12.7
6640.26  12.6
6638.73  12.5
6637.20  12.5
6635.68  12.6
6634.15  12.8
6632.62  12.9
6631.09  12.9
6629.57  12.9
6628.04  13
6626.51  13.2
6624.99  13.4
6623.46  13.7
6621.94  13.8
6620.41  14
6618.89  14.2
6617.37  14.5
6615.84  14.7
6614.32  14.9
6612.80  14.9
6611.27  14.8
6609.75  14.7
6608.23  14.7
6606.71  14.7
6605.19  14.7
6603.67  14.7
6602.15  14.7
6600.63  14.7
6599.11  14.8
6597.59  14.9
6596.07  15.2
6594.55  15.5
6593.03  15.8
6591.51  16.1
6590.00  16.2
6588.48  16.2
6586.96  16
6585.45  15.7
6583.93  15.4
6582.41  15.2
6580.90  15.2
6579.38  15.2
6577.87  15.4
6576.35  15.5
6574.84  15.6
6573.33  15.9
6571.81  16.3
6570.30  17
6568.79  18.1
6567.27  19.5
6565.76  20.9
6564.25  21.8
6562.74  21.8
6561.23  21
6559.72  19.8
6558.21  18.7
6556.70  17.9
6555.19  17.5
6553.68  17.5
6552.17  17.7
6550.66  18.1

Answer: 3.7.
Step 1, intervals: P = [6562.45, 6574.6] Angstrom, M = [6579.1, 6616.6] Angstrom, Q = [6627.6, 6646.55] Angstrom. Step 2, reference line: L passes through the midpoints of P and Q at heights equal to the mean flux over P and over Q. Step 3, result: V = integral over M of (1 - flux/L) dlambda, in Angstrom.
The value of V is 2.12 Angstrom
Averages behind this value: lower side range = 18.7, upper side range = 12.7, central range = 15.2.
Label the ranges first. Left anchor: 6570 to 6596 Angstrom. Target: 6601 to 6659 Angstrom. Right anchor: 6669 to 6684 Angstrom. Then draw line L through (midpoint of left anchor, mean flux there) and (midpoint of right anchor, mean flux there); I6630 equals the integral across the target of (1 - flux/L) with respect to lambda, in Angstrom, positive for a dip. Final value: 1.0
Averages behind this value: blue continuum 15.7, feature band 13.1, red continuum 10.8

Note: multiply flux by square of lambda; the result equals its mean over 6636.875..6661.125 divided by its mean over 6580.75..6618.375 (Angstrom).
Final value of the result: 0.77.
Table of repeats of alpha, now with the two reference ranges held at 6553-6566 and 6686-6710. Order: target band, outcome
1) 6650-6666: 3.2 Angstrom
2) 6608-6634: 2.6 Angstrom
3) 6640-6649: 0.8 Angstrom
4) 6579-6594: 1.7 Angstrom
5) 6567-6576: 0.9 Angstrom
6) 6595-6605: 1.2 Angstrom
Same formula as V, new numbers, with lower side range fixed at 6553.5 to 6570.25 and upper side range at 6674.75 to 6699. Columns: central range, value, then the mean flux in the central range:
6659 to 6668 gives 0.9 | 10.5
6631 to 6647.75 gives 1.1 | 12.7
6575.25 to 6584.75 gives 1.4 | 15.3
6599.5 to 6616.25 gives 1.3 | 14.8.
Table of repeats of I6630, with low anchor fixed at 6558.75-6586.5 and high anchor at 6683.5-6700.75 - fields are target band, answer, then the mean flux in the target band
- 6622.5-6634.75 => 0.7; 13.1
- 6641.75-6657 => 1.3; 11.5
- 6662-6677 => 0.2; 11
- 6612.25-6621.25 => 0.1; 14.5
